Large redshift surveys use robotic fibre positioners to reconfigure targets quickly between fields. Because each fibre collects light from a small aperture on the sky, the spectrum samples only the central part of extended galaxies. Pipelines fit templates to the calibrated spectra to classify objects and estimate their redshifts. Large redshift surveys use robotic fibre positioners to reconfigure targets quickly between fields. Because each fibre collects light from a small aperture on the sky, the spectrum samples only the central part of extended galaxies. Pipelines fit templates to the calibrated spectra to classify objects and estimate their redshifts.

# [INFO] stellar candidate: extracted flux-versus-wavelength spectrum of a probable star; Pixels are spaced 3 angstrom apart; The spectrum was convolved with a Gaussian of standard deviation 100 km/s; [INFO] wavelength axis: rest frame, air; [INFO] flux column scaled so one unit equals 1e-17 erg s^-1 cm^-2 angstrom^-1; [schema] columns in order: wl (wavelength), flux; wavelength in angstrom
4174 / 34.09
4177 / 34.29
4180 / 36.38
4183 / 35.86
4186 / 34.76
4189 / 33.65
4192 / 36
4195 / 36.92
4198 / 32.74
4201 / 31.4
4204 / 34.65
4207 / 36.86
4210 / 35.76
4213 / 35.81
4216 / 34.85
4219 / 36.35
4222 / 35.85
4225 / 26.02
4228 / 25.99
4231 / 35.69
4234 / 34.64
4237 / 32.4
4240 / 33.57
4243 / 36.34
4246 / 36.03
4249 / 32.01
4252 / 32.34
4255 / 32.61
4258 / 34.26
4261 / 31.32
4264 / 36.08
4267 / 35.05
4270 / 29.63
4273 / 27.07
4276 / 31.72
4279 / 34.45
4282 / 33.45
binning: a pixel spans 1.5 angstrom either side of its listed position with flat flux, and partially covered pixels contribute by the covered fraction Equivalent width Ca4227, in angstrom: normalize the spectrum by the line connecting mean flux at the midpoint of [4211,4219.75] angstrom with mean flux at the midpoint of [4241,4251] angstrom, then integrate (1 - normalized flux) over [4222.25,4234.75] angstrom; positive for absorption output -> 1.5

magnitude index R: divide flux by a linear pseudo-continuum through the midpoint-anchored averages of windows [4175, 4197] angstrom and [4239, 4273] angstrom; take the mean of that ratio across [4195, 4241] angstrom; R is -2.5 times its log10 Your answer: 0.025 mag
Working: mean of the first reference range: 35.3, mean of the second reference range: 33.3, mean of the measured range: 33.6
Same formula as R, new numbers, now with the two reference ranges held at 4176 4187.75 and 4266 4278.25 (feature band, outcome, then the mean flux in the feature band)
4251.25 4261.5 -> -0.04 mag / 32.8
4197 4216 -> -0.02 mag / 34.6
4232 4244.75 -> -0.06 mag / 34.3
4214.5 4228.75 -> 0.04 mag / 32.1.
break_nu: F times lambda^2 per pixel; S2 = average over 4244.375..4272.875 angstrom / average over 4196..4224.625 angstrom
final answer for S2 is 1.0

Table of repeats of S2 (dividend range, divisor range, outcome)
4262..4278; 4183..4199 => 0.95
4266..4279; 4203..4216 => 0.90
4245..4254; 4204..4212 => 0.94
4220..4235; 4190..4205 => 0.94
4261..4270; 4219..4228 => 1.11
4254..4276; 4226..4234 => 1.05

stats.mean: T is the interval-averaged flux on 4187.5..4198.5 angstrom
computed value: 35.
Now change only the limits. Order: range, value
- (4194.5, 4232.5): 33.7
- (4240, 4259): 33.9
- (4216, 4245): 33.1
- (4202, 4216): 35.5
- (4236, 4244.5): 34.2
